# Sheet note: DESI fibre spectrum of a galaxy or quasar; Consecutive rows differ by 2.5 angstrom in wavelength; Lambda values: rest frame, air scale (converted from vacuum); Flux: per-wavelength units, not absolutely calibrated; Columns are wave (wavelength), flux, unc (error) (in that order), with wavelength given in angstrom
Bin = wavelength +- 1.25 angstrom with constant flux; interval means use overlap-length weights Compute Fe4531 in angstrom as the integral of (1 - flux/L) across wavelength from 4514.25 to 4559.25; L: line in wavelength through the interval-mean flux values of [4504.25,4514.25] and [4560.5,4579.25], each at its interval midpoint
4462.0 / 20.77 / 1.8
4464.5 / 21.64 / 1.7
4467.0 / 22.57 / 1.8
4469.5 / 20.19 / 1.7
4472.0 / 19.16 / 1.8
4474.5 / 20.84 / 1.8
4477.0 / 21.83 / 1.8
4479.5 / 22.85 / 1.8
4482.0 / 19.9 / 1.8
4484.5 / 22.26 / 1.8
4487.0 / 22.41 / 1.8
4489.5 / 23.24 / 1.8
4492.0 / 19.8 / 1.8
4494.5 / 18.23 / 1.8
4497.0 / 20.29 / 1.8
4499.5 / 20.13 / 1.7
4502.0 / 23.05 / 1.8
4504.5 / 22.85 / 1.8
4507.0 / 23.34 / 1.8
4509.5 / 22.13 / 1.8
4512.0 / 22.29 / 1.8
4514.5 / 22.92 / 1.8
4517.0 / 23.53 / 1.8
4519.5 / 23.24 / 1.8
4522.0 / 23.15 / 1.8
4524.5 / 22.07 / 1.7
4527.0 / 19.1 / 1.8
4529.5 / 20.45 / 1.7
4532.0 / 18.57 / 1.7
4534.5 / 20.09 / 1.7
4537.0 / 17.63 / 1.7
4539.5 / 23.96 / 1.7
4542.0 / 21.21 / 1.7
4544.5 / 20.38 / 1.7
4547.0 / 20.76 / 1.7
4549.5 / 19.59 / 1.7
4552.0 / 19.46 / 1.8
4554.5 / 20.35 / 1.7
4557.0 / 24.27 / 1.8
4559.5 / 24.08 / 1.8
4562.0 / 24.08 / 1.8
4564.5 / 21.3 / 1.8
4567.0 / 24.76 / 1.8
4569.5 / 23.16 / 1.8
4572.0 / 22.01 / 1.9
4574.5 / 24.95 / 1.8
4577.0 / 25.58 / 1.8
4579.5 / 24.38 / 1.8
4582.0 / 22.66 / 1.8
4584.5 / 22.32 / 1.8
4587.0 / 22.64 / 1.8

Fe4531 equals 3.8 angstrom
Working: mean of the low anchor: 22.7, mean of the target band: 21.2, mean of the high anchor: 23.7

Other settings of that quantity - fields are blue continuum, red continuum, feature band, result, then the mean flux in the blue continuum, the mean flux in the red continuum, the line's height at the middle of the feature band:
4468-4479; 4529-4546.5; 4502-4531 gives -2.57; 20.7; 20.3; 20.5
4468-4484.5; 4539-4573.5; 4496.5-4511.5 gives -0.52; 20.9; 22.1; 21.3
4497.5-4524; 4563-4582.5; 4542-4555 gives 1.69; 22.6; 23.6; 23.2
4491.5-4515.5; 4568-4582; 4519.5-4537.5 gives 1.52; 21.5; 23.9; 22.4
